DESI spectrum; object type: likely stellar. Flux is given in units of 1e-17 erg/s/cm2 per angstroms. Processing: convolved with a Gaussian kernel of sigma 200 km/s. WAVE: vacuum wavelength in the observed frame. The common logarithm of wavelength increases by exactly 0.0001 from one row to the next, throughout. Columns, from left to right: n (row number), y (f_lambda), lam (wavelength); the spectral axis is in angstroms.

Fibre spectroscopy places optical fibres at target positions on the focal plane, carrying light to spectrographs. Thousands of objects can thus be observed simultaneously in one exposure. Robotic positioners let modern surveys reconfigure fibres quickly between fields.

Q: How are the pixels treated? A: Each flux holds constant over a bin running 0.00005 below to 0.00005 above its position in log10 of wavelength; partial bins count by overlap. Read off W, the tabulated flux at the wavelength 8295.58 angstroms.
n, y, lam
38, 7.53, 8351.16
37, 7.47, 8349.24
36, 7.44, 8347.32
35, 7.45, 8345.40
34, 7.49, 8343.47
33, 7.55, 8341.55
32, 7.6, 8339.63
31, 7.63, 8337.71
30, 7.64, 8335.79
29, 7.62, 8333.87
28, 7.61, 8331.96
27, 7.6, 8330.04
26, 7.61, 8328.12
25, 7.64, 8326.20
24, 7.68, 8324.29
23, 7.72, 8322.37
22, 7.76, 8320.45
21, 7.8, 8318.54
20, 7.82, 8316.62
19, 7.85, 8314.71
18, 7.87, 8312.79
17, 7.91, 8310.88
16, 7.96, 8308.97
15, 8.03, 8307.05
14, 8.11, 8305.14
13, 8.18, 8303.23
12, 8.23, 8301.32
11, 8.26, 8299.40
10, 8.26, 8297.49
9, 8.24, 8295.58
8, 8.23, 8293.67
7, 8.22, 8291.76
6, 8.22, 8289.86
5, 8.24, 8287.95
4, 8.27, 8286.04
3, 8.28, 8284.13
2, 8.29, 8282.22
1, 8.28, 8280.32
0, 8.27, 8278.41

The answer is 8.24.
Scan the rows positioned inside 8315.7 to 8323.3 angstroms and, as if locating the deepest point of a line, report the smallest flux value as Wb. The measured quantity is 7.72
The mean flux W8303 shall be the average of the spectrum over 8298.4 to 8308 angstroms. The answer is 8.16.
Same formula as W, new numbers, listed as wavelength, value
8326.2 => 7.64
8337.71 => 7.63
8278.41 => 8.27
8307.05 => 8.03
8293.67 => 8.23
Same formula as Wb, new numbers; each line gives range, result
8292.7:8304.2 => 8.18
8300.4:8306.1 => 8.11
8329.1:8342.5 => 7.55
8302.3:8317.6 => 7.82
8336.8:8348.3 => 7.44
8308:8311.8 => 7.91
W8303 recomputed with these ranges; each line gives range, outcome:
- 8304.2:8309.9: 8.03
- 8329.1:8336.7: 7.62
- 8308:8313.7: 7.91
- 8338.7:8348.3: 7.5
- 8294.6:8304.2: 8.23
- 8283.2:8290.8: 8.25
